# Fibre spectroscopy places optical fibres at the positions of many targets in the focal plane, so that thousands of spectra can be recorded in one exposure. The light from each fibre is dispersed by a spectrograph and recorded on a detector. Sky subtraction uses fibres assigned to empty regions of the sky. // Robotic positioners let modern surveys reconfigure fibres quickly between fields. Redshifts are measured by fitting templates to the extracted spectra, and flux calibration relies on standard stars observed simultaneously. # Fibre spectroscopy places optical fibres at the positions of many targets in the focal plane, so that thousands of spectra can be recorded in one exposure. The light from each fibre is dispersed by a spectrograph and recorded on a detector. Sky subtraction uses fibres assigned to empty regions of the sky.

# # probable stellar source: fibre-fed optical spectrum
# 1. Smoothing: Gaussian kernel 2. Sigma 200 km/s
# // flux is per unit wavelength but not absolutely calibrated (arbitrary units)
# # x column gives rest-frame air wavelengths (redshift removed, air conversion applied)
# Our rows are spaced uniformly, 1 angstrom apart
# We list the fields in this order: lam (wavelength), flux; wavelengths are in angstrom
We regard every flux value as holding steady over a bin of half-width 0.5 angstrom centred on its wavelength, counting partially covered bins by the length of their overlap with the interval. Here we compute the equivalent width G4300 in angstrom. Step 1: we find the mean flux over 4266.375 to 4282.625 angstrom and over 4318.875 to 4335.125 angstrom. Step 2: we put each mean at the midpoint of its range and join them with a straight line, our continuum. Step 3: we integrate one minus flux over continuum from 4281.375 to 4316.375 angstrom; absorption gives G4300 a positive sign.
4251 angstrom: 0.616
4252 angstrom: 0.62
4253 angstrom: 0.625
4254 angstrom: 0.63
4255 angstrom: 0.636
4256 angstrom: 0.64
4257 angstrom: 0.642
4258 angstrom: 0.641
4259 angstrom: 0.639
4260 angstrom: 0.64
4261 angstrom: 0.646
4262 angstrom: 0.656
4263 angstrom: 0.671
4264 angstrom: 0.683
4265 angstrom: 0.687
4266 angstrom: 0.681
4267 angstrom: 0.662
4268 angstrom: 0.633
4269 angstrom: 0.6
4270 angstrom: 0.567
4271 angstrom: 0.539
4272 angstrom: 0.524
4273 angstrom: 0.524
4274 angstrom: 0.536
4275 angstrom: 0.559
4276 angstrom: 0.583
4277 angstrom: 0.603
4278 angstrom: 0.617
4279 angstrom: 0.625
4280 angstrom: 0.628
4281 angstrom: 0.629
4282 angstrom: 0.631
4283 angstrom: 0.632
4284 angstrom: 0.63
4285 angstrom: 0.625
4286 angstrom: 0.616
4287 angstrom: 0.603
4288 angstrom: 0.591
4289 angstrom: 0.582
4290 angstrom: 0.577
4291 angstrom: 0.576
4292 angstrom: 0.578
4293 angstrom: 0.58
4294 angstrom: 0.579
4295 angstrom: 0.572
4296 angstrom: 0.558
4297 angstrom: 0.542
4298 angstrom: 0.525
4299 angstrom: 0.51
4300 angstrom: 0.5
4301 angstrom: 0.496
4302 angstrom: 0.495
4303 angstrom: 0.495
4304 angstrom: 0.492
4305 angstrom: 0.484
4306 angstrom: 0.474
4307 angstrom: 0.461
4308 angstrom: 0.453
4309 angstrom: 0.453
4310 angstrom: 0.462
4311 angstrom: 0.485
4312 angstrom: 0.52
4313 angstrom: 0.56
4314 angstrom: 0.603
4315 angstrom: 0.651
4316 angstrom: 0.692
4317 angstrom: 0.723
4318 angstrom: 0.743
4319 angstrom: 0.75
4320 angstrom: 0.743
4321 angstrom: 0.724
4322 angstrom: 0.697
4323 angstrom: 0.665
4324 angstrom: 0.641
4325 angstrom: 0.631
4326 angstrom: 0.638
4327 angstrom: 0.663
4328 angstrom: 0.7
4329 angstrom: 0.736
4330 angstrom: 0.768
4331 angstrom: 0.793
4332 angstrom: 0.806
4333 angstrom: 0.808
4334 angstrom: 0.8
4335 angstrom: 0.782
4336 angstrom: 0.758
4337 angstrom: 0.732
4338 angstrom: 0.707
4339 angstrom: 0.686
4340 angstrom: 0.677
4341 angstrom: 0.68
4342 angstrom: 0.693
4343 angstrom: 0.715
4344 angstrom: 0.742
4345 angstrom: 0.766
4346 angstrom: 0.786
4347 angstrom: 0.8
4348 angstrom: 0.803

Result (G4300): 5.4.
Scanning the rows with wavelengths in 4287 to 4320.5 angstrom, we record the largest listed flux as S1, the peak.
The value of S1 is 0.75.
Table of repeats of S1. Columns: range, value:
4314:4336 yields 0.808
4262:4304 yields 0.687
